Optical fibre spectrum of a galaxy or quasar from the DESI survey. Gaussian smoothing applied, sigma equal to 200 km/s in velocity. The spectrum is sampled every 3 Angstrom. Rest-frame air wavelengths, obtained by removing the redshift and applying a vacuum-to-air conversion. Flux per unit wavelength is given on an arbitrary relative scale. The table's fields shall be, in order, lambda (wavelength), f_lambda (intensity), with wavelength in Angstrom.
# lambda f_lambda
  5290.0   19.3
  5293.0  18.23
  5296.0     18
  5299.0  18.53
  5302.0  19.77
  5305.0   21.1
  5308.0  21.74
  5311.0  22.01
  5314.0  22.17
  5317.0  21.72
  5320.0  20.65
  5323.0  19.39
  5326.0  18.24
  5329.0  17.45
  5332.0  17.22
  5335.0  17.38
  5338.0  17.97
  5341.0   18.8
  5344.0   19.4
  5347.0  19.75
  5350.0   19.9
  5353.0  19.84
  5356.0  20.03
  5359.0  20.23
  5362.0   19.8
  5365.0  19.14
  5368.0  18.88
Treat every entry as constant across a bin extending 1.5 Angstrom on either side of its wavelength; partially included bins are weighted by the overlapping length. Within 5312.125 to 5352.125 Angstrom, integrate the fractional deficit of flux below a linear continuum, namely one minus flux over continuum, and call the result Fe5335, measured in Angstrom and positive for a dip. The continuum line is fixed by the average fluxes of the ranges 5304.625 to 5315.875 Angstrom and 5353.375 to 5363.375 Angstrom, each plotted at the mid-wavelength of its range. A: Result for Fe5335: 3.3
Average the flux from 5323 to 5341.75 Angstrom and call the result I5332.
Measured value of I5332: 17.9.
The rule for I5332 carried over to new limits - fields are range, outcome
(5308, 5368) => 19.6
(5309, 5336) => 19.7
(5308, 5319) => 21.9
